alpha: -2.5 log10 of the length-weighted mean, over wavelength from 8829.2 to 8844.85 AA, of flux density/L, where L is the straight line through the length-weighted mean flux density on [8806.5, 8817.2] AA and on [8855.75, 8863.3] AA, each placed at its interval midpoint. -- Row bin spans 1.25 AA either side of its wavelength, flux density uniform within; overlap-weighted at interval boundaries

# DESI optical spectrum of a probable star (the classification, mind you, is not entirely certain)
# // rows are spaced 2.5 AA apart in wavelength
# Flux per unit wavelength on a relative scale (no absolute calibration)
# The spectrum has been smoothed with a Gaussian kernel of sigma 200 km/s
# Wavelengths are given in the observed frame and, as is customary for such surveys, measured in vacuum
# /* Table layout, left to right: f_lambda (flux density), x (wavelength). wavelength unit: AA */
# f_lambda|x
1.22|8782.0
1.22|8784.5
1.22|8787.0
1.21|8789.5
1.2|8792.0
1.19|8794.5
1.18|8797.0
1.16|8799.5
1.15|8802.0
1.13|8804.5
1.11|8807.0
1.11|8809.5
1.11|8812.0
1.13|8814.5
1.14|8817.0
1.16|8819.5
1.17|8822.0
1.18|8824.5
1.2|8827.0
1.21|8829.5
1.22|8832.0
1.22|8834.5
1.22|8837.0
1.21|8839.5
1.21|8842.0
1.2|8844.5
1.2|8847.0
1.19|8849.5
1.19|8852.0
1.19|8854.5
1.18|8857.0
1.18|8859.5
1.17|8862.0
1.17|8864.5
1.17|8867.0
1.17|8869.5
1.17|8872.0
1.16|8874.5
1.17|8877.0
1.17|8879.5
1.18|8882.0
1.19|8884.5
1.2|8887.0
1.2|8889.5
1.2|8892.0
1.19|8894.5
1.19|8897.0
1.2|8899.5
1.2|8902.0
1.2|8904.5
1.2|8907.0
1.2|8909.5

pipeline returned -0.06 mag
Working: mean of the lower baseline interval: 1.12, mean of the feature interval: 1.21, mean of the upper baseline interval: 1.18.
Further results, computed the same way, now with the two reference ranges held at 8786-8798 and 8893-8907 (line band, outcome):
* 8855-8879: 0.024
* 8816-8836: 0.009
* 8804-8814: 0.079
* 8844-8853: 0.003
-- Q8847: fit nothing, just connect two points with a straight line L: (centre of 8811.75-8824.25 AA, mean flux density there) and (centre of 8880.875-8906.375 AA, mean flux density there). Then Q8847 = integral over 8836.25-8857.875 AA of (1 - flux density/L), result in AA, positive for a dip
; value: -0.6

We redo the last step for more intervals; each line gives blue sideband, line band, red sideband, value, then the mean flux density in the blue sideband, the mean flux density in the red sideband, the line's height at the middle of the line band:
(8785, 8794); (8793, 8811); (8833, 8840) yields 0.95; 1.21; 1.22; 1.21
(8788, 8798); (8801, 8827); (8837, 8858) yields 1.19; 1.2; 1.2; 1.2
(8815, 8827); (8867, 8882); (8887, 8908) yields 0.23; 1.16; 1.2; 1.19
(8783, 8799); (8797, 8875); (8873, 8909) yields 1.45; 1.2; 1.19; 1.2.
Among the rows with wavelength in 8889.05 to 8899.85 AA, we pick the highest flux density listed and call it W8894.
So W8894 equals 1.2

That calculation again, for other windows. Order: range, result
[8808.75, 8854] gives 1.22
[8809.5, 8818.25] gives 1.14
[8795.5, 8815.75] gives 1.18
